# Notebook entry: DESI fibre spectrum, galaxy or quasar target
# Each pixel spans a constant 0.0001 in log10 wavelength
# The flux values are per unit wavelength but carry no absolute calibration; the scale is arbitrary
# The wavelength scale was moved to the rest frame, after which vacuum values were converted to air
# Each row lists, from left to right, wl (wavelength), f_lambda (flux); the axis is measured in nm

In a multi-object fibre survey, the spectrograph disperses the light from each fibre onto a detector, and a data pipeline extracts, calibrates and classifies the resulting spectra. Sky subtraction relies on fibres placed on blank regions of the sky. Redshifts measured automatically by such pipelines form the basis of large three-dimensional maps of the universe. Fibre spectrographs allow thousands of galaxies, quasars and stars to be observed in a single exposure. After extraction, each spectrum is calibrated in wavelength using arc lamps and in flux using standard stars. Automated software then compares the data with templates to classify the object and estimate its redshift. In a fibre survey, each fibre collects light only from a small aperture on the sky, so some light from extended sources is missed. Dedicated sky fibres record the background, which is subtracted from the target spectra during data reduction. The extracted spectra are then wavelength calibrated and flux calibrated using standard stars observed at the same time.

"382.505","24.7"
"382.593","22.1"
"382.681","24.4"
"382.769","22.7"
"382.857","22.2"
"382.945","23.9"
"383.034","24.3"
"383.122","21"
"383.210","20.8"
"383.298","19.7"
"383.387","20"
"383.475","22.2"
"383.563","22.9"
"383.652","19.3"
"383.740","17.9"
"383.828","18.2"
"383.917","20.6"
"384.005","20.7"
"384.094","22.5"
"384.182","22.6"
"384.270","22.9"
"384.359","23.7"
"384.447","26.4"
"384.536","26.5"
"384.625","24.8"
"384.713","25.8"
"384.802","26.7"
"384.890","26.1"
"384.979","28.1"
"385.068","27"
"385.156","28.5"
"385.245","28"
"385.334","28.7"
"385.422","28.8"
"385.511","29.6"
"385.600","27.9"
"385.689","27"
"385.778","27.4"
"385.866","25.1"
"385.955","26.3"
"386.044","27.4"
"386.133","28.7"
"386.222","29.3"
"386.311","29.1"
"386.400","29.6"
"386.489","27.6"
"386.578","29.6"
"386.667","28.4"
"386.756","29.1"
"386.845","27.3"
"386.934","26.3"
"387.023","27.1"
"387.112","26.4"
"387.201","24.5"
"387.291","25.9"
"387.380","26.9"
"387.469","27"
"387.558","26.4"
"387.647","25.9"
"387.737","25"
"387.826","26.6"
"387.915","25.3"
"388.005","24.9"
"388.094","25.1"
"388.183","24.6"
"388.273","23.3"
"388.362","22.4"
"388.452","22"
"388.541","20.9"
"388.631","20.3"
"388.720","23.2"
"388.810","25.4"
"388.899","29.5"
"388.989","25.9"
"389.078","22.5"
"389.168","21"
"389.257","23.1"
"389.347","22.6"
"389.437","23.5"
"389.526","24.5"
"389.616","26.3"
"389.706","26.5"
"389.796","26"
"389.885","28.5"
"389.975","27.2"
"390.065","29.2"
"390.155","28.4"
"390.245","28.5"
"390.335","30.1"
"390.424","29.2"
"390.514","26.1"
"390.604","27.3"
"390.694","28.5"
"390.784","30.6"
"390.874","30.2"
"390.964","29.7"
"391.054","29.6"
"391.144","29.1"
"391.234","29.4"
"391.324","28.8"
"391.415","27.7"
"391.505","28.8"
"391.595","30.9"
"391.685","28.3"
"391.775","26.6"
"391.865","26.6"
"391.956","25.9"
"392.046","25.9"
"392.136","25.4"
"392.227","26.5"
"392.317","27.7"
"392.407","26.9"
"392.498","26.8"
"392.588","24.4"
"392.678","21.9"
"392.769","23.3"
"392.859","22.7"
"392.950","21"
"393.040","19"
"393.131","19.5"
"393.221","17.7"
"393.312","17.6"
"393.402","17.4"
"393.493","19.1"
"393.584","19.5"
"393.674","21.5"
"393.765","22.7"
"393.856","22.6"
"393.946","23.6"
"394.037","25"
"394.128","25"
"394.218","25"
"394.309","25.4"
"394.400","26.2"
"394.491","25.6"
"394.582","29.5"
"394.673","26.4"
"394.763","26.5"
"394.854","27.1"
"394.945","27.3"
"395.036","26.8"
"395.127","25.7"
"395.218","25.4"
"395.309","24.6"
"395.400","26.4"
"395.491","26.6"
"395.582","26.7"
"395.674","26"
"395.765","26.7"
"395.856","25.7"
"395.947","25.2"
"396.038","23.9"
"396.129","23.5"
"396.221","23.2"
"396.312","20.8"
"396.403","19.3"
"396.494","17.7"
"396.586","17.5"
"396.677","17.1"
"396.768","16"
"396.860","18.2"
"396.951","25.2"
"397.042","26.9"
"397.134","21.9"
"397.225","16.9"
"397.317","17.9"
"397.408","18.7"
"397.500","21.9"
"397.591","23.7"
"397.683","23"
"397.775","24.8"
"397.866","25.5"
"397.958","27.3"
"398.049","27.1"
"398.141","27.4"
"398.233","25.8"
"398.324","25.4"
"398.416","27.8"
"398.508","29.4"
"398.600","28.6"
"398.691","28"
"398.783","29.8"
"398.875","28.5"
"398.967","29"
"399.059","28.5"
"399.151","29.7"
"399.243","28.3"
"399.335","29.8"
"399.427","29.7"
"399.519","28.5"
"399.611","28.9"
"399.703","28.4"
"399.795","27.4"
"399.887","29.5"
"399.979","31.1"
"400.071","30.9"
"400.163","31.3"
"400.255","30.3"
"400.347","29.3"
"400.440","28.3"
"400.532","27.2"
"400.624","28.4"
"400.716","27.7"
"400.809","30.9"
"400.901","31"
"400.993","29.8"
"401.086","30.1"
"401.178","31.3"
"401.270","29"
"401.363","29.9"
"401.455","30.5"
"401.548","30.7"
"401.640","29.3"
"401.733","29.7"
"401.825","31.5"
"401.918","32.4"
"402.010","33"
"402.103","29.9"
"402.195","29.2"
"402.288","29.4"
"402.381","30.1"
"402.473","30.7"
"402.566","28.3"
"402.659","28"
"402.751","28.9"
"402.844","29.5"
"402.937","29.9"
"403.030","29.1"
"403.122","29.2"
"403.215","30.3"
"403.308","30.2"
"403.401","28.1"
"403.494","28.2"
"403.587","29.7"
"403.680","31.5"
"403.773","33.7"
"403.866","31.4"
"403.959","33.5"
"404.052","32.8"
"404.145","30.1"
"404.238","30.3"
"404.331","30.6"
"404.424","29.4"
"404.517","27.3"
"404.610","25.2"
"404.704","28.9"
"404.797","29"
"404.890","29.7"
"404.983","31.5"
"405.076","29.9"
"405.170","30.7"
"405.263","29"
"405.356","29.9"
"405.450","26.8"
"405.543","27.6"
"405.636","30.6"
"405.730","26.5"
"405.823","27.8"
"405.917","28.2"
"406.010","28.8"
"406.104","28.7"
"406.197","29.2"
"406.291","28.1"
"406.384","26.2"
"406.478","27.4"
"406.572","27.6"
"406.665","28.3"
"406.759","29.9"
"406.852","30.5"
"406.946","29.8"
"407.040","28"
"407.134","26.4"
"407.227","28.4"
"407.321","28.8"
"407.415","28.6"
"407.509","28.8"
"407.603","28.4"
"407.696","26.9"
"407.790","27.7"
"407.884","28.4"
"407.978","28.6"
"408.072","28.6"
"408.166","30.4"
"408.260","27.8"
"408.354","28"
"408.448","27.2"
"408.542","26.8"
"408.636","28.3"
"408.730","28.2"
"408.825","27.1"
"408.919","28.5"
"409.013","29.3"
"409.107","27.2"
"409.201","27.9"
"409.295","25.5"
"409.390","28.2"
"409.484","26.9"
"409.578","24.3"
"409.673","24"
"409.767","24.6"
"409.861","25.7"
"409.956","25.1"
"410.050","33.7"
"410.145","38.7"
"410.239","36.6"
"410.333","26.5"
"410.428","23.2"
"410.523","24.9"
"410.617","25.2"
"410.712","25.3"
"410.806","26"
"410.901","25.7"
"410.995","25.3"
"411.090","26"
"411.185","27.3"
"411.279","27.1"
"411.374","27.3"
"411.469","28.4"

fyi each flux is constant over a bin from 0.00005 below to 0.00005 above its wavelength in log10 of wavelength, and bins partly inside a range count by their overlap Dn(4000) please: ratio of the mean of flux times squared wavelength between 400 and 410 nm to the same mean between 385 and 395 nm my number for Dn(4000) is 1.21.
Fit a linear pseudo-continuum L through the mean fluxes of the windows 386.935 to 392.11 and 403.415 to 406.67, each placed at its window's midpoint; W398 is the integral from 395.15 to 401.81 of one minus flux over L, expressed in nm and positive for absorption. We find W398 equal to 0.40 nm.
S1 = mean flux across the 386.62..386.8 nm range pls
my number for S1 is 28.8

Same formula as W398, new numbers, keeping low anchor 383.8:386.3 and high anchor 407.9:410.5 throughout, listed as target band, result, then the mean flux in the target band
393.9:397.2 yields 0.339 nm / 24.1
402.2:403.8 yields -0.125 nm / 29.6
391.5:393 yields 0.047 nm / 25.8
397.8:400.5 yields -0.139 nm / 28.6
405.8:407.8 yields -0.037 nm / 28.3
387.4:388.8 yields 0.105 nm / 24.3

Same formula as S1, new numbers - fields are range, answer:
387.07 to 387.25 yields 25.3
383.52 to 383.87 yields 19.6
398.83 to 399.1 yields 28.6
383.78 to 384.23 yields 20.9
